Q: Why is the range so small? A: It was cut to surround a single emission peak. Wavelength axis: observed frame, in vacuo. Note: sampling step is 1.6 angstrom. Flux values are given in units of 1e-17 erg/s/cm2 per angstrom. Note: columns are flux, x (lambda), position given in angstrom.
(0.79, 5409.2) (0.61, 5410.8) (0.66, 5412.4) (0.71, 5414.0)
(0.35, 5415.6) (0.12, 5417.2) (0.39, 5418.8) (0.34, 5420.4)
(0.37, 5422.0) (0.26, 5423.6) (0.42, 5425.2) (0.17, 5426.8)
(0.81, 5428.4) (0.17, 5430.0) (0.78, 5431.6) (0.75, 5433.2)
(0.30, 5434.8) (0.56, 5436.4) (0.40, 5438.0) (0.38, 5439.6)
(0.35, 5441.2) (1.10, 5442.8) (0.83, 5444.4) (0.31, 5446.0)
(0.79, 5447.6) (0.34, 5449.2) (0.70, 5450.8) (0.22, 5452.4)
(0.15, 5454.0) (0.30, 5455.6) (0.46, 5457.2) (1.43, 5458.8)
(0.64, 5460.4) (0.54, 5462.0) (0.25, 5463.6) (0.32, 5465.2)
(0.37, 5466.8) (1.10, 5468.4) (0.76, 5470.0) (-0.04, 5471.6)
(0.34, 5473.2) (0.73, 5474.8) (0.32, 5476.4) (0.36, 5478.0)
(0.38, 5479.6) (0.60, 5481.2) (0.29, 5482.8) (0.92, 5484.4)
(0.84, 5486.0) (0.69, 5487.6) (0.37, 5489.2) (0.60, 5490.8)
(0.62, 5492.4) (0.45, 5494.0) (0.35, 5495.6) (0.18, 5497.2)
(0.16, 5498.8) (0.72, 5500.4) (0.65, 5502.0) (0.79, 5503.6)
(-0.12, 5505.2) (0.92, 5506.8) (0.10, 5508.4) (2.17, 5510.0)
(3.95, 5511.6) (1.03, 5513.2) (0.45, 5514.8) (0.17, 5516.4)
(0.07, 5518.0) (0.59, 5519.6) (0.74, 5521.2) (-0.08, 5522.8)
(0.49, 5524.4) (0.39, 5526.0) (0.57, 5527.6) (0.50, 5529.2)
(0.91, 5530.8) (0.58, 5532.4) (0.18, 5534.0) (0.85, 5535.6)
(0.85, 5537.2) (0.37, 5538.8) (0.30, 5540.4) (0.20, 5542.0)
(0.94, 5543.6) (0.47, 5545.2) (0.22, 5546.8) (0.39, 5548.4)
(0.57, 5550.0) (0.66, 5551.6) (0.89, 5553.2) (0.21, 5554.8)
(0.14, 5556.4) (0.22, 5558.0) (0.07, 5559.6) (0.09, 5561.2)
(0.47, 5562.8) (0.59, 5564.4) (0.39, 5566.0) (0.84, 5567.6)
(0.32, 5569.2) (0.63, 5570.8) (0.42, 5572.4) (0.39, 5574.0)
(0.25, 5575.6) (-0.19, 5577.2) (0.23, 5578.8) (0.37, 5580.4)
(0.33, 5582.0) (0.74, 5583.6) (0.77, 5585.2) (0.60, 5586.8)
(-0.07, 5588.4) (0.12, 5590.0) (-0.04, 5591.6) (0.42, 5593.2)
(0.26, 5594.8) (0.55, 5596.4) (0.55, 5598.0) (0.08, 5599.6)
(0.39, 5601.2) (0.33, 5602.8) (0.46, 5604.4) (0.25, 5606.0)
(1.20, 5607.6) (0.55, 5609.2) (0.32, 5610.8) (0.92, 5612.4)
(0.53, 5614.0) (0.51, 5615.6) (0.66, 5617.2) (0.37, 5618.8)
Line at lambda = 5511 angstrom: [O III]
